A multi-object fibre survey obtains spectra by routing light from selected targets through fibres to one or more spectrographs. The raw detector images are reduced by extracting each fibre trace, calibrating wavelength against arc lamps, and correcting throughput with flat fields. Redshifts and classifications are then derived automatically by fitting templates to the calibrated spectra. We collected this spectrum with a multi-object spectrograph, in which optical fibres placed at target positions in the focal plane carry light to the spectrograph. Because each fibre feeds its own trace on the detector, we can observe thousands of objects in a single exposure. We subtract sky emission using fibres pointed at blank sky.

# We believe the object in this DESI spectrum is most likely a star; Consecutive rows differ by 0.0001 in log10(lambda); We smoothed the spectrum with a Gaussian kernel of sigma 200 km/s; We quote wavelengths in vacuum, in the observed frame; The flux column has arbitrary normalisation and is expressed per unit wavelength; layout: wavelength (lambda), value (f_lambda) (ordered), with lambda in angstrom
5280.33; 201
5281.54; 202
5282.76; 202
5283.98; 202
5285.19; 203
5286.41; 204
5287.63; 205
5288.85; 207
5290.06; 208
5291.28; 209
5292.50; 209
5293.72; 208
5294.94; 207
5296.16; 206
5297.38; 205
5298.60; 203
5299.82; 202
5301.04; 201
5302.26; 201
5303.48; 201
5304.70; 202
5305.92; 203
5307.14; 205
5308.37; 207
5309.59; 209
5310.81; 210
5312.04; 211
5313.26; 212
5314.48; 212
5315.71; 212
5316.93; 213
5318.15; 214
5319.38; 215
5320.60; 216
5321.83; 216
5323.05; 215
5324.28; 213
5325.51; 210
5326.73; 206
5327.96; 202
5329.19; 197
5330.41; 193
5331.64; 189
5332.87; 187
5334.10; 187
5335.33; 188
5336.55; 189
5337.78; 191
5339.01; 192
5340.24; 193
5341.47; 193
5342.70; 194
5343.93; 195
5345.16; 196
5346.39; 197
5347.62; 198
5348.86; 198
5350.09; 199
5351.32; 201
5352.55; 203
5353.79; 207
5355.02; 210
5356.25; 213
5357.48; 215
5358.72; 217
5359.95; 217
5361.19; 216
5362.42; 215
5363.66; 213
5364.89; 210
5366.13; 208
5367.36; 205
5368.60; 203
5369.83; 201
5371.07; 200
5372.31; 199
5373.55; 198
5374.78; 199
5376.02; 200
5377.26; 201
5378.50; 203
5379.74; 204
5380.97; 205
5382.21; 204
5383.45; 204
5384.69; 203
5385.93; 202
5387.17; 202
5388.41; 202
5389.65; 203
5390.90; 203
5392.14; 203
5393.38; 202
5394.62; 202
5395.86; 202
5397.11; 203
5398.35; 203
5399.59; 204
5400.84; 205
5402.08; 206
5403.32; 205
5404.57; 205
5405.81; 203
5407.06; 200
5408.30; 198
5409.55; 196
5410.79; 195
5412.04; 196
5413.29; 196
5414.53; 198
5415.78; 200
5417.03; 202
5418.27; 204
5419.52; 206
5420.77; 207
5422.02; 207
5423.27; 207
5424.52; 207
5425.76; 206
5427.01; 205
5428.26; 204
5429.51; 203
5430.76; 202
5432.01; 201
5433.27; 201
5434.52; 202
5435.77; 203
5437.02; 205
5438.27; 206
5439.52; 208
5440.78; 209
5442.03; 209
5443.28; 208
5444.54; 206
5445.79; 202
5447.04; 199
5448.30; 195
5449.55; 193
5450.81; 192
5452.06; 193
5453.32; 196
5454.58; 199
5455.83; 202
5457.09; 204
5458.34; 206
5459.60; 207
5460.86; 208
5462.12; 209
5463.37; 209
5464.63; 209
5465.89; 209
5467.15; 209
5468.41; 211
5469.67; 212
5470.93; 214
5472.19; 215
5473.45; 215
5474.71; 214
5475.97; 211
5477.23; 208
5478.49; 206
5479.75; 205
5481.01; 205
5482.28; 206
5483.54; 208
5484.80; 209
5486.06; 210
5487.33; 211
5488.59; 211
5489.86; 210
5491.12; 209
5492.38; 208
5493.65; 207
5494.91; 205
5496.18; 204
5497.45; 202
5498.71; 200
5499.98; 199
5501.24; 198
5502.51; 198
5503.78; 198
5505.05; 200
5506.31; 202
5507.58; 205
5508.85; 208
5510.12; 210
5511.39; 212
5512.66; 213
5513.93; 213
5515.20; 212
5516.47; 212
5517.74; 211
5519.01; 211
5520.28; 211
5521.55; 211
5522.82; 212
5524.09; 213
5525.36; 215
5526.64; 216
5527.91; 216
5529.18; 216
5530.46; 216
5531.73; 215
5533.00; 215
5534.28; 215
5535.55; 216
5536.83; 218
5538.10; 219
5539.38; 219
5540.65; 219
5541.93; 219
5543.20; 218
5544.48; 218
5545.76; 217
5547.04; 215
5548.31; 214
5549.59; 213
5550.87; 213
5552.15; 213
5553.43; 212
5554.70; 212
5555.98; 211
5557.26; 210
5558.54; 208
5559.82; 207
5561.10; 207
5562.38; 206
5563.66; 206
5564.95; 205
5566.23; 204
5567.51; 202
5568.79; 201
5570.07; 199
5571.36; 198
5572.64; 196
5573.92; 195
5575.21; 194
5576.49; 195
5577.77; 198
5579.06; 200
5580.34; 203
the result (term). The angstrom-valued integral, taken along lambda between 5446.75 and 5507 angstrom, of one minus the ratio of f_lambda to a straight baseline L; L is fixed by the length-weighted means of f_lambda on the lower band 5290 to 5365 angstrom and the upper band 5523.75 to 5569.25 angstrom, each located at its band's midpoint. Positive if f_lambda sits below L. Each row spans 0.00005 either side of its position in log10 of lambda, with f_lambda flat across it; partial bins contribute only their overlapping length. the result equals 1.4 angstrom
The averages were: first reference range 204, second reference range 213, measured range 205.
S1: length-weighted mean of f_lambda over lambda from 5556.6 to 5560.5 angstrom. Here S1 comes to 208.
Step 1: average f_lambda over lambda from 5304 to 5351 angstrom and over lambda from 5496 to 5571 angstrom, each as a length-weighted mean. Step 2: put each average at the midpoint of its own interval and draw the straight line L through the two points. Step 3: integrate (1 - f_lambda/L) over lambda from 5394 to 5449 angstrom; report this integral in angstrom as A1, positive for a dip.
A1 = 0.7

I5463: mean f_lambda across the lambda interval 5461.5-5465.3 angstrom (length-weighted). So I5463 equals 209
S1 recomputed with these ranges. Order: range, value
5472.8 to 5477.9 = 212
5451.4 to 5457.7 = 199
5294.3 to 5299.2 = 205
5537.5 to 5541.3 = 219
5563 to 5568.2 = 204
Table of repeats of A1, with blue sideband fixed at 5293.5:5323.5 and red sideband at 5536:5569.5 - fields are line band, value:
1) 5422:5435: 0.4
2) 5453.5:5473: 0.2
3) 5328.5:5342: 1.1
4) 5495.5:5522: 0.6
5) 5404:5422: 0.8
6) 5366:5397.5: 1.1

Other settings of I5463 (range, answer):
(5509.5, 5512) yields 211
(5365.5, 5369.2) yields 205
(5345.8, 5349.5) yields 197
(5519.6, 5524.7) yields 212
